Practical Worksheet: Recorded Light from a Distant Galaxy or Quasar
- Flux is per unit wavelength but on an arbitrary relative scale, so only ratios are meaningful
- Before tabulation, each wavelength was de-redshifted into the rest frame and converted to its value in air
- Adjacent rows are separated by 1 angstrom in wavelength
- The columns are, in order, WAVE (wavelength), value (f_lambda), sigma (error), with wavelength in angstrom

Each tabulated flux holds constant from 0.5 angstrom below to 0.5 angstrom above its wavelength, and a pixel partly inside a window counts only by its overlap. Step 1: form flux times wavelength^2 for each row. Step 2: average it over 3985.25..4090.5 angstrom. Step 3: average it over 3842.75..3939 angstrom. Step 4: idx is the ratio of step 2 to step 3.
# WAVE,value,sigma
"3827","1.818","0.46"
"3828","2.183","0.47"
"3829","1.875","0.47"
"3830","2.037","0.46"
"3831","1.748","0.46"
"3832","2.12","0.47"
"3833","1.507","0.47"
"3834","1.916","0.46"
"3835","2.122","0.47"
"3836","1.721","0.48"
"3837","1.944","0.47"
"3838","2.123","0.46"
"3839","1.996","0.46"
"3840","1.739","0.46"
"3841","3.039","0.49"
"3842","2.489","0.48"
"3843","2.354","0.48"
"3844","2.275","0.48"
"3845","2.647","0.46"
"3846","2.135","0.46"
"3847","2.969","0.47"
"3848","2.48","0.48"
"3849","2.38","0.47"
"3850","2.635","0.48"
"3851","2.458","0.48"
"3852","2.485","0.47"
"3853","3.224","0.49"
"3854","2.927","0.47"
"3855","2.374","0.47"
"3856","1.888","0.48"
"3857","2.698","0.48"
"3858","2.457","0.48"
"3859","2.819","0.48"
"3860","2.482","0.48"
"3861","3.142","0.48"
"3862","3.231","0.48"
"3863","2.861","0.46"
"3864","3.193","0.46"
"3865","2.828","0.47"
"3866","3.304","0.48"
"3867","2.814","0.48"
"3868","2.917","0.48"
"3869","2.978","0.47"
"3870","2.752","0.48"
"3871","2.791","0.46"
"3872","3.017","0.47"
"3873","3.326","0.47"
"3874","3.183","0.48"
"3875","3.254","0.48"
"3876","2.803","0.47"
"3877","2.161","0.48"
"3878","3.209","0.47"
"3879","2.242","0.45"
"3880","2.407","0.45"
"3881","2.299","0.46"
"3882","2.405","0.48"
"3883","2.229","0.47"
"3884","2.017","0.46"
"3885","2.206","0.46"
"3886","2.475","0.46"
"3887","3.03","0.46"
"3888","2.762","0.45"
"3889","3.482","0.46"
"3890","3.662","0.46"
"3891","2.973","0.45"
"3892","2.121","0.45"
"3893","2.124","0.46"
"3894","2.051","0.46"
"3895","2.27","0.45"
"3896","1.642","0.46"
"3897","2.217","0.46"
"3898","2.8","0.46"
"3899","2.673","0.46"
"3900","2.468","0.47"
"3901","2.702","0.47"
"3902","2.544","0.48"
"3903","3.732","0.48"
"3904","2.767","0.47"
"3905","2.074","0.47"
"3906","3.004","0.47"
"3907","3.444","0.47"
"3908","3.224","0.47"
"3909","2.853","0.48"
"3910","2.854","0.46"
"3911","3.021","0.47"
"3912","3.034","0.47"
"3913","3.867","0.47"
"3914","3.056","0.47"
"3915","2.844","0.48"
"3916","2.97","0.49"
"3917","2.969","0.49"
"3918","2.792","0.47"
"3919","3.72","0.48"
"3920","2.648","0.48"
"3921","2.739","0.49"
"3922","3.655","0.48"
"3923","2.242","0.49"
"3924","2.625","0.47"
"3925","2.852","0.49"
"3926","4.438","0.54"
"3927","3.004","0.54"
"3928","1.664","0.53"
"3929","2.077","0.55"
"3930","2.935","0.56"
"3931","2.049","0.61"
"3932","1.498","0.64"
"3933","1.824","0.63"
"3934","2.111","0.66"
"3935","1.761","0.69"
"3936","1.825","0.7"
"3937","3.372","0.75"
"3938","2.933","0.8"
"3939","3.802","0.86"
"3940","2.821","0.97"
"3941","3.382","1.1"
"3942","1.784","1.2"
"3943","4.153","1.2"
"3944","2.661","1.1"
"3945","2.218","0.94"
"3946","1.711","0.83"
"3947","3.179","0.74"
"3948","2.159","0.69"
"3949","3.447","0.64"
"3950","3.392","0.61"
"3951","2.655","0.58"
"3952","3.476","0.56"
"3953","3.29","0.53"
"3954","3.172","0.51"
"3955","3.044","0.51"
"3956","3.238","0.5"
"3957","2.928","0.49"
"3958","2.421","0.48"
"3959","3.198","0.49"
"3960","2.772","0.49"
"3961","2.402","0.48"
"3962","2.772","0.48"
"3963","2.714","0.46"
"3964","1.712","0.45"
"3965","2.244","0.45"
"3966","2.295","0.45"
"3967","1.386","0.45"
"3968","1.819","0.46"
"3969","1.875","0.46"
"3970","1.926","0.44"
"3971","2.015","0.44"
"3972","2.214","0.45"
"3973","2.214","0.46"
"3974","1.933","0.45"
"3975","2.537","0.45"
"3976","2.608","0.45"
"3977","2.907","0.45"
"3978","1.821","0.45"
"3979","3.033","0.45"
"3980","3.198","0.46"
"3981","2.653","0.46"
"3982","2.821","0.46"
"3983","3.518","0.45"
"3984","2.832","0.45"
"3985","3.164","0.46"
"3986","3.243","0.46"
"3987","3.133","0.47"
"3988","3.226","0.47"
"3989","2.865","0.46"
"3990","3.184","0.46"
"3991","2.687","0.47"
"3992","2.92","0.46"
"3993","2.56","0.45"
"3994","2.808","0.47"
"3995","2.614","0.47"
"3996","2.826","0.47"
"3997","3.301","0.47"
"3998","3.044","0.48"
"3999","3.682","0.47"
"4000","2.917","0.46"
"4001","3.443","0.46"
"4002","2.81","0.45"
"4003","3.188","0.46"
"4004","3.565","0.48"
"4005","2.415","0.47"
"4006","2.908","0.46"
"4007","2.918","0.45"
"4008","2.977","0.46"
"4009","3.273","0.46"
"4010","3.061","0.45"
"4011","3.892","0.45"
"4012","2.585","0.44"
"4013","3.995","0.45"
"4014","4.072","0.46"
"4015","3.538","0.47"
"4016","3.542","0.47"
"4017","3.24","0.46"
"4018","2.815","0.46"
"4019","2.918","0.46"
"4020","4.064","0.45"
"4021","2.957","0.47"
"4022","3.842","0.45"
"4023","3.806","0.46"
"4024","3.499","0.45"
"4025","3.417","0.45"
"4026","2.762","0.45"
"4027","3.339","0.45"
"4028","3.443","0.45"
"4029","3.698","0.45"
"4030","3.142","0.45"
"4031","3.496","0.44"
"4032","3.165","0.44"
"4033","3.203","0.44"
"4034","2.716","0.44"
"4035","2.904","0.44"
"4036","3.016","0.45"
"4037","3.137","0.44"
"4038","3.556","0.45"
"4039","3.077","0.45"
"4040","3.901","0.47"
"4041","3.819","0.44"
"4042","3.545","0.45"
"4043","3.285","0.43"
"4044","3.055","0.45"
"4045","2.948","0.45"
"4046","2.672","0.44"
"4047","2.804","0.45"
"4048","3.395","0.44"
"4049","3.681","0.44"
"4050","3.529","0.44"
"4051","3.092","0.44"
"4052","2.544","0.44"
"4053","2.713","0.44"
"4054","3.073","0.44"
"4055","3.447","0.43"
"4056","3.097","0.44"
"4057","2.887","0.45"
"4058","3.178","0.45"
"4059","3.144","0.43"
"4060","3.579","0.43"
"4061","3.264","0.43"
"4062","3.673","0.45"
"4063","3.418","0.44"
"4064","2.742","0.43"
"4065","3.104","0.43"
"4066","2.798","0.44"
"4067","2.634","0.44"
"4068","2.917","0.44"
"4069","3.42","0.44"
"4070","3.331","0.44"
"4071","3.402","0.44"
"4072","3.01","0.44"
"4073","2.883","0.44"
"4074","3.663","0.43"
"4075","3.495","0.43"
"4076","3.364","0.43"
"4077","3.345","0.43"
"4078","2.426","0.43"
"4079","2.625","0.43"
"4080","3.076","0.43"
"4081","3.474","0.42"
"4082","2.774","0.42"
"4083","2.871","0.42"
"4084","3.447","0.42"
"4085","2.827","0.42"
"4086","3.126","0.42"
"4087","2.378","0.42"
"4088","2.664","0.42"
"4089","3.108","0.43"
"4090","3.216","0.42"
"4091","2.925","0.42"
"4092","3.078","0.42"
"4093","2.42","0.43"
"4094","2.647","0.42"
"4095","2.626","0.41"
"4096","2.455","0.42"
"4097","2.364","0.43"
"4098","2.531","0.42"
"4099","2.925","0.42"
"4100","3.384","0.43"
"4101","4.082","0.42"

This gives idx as 1.26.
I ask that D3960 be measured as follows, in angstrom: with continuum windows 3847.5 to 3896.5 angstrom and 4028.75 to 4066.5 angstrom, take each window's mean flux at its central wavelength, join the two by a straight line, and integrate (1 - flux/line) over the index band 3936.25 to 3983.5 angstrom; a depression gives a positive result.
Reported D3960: 4.23 angstrom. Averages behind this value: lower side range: 2.68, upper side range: 3.19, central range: 2.67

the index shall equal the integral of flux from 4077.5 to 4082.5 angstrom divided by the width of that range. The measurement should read 2.88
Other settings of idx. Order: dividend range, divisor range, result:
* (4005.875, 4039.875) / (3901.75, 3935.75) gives 1.25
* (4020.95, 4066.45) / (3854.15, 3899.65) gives 1.31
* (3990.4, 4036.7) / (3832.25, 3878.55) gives 1.33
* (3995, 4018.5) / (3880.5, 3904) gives 1.32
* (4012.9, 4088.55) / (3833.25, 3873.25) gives 1.37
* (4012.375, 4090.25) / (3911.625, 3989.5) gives 1.24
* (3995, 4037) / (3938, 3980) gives 1.27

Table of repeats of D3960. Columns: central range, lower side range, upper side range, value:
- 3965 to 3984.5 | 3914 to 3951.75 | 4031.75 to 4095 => 3.14 angstrom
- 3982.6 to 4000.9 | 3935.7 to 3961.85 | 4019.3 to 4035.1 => 0.65 angstrom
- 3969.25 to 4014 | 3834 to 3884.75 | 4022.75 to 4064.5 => 2.23 angstrom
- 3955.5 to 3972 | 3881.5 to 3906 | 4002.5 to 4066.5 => 3.11 angstrom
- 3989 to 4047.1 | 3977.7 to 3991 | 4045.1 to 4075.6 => -2.82 angstrom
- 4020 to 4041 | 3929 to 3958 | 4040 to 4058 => -1.63 angstrom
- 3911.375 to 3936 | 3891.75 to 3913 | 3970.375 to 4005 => 0.16 angstrom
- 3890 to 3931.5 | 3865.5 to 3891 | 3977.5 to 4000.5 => 0.83 angstrom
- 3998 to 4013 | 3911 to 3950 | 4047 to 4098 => -1.19 angstrom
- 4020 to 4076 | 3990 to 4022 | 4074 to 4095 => -3.18 angstrom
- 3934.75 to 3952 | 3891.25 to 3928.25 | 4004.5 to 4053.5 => 0.72 angstrom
